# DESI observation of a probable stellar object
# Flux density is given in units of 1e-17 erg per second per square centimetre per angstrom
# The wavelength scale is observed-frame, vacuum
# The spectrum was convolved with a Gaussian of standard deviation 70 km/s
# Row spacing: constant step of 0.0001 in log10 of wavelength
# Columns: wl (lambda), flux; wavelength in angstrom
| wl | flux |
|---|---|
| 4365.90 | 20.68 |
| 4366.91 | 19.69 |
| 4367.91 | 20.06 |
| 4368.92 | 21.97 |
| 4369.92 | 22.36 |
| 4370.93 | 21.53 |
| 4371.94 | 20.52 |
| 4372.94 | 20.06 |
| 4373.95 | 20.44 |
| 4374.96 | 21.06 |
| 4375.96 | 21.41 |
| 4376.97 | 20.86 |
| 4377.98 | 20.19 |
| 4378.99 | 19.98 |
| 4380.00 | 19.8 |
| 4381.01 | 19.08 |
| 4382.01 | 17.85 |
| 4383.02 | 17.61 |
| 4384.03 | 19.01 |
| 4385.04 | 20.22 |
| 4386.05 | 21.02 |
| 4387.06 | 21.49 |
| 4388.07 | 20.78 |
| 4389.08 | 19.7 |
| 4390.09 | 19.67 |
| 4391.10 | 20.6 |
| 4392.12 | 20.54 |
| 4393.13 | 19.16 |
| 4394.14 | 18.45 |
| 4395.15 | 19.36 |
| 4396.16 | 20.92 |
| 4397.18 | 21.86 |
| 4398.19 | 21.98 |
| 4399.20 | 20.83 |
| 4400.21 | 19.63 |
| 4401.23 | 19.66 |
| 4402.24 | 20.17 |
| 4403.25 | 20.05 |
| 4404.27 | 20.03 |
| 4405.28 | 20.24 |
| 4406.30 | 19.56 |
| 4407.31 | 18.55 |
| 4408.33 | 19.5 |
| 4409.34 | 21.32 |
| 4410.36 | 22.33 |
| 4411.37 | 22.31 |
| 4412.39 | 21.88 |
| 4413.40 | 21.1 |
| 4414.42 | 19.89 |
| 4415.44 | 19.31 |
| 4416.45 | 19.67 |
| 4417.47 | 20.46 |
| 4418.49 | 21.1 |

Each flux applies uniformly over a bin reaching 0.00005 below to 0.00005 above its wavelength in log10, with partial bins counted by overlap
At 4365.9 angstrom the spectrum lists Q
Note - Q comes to 20.68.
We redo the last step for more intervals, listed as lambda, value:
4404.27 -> 20.03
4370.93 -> 21.53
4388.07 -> 20.78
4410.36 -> 22.33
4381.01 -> 19.08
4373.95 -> 20.44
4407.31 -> 18.55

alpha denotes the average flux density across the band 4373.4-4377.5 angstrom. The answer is 20.9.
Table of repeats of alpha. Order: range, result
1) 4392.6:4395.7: 19.1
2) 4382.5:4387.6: 19.9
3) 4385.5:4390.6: 20.5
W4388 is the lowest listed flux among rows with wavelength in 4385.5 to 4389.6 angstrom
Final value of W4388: 19.7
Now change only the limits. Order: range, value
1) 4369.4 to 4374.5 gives 20.06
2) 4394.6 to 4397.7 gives 19.36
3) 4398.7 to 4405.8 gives 19.63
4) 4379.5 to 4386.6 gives 17.61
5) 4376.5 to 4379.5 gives 19.98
